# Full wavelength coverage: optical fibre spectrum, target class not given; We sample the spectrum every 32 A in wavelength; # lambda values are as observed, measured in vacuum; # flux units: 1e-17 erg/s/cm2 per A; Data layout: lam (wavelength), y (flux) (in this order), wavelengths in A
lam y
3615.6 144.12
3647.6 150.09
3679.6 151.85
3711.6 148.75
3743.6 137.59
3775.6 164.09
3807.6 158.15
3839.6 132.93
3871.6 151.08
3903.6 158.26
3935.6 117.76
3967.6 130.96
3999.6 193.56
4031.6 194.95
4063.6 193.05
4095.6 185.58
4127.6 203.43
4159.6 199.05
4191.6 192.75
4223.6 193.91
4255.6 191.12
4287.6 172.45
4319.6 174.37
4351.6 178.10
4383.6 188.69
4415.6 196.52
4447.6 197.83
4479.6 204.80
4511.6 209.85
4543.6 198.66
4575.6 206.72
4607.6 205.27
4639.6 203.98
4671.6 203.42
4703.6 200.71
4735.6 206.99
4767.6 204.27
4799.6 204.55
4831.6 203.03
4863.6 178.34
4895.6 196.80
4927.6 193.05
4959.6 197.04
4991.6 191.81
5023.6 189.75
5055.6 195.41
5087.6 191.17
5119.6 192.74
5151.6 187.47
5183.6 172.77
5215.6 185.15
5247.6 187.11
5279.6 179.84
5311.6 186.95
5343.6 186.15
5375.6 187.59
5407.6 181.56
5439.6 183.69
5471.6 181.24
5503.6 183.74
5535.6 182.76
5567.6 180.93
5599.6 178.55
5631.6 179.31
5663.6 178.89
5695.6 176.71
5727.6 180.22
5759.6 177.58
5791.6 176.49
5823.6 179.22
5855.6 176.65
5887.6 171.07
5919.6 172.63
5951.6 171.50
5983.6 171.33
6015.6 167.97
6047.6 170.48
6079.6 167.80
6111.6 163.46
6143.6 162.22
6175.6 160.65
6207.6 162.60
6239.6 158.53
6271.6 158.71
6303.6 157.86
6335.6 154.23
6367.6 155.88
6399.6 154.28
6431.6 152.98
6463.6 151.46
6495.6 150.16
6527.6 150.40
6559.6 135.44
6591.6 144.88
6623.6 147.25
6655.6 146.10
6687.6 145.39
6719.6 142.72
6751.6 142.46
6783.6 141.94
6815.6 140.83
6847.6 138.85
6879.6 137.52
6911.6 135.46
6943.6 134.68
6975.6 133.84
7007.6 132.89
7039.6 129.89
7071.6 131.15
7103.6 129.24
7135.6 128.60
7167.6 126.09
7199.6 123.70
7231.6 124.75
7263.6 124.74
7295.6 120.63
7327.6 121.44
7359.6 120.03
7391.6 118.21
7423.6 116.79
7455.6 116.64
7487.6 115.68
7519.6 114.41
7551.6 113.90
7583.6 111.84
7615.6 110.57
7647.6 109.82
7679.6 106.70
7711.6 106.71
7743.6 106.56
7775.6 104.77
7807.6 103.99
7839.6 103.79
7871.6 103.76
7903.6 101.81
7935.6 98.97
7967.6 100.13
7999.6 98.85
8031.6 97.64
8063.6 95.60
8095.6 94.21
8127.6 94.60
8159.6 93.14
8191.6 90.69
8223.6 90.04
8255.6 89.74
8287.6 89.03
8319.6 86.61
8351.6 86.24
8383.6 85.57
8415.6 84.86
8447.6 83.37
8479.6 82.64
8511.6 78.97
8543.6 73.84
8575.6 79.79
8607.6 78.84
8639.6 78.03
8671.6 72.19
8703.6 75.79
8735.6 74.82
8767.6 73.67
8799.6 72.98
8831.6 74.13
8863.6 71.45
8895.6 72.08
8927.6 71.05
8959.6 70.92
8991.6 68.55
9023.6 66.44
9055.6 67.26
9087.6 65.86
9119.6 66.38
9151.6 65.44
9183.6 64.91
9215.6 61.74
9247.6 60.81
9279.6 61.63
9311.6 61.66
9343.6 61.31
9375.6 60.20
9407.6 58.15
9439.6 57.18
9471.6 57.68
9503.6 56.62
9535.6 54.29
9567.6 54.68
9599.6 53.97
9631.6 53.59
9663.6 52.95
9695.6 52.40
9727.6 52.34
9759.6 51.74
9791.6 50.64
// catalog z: 0.00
